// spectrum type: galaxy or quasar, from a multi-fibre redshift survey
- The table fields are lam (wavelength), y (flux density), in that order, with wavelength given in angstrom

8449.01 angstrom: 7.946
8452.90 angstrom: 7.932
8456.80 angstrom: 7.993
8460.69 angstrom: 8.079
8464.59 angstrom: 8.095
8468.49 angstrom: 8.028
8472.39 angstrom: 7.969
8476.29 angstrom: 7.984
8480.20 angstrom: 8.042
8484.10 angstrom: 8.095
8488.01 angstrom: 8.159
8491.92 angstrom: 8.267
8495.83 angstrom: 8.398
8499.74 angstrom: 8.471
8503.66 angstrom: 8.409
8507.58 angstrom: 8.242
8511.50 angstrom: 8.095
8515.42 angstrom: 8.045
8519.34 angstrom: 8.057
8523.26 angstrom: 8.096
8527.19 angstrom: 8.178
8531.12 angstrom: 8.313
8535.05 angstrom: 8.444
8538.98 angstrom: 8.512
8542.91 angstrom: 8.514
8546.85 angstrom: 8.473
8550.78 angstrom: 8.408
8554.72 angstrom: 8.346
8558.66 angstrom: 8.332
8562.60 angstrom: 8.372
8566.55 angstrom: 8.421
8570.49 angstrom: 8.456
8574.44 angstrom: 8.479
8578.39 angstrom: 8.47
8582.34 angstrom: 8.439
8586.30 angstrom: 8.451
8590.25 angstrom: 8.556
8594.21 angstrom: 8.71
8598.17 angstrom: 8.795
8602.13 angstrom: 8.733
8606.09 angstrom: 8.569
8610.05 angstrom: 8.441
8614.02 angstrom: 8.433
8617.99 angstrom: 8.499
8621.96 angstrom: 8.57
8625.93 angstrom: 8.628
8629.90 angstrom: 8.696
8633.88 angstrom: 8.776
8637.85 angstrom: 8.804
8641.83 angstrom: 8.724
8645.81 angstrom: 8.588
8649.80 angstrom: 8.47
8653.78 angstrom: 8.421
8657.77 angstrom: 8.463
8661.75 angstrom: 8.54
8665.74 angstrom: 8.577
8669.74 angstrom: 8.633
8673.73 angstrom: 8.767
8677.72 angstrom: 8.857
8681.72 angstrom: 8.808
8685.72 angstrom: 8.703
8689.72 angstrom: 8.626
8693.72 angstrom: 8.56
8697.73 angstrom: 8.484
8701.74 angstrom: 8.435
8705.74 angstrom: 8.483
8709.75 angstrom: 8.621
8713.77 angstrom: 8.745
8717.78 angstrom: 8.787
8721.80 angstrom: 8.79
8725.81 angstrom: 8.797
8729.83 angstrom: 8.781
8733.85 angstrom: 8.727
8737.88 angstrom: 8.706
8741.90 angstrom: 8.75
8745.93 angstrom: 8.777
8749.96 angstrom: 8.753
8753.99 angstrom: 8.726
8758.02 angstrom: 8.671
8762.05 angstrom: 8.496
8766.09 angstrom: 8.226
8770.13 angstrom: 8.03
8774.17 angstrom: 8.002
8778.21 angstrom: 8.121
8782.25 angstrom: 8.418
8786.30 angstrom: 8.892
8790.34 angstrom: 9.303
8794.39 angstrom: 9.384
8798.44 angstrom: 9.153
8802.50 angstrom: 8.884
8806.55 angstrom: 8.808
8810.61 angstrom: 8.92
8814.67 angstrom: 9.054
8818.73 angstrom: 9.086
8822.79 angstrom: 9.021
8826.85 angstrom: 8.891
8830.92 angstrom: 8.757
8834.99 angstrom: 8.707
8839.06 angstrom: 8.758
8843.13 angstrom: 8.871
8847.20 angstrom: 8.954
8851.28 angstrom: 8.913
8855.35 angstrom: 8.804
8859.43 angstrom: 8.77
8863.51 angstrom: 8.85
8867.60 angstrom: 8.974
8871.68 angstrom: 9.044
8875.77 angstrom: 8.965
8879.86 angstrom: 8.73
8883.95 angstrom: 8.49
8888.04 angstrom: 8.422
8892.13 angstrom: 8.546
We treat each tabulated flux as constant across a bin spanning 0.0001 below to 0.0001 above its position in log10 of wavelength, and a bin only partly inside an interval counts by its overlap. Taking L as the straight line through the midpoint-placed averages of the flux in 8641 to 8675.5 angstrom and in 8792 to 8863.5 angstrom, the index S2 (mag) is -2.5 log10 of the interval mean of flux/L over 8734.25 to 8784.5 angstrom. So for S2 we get 0.038 mag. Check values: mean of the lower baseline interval 8.57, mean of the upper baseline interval 8.92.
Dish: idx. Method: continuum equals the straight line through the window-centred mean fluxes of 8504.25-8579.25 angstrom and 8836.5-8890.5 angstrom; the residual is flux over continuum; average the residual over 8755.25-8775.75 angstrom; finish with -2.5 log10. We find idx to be 0.05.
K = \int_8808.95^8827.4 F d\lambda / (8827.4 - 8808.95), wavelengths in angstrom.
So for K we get 9.01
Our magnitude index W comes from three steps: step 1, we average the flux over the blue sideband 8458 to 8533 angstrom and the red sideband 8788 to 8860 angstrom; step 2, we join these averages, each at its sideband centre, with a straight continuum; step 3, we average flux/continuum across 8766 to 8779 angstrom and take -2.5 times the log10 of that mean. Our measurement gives 0.10 mag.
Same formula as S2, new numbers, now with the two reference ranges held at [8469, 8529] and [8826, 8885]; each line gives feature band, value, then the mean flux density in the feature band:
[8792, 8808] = -0.04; 9.07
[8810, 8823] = -0.03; 9.03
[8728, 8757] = -0.01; 8.74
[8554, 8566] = -0.01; 8.36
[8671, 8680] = -0.04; 8.8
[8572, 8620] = -0.03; 8.55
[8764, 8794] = 0.03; 8.48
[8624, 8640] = -0.04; 8.73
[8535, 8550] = -0.03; 8.49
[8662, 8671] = -0.01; 8.58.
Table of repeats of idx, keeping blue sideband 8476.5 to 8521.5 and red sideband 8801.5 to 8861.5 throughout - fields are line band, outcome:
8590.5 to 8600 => -0.040 mag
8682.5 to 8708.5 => 0.005 mag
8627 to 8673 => -0.013 mag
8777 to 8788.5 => 0.033 mag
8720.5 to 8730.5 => -0.017 mag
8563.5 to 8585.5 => -0.012 mag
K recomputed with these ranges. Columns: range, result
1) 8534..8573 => 8.43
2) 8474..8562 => 8.27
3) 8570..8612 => 8.56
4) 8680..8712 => 8.59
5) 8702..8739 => 8.7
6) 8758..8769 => 8.39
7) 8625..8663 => 8.61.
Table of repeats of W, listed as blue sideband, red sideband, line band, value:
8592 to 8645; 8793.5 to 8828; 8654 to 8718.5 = 0.02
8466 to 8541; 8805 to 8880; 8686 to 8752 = 0.00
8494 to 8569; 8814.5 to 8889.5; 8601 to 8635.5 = -0.02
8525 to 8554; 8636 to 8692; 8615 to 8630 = 0.00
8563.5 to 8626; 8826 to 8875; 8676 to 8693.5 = -0.01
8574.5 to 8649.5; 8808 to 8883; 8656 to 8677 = 0.01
